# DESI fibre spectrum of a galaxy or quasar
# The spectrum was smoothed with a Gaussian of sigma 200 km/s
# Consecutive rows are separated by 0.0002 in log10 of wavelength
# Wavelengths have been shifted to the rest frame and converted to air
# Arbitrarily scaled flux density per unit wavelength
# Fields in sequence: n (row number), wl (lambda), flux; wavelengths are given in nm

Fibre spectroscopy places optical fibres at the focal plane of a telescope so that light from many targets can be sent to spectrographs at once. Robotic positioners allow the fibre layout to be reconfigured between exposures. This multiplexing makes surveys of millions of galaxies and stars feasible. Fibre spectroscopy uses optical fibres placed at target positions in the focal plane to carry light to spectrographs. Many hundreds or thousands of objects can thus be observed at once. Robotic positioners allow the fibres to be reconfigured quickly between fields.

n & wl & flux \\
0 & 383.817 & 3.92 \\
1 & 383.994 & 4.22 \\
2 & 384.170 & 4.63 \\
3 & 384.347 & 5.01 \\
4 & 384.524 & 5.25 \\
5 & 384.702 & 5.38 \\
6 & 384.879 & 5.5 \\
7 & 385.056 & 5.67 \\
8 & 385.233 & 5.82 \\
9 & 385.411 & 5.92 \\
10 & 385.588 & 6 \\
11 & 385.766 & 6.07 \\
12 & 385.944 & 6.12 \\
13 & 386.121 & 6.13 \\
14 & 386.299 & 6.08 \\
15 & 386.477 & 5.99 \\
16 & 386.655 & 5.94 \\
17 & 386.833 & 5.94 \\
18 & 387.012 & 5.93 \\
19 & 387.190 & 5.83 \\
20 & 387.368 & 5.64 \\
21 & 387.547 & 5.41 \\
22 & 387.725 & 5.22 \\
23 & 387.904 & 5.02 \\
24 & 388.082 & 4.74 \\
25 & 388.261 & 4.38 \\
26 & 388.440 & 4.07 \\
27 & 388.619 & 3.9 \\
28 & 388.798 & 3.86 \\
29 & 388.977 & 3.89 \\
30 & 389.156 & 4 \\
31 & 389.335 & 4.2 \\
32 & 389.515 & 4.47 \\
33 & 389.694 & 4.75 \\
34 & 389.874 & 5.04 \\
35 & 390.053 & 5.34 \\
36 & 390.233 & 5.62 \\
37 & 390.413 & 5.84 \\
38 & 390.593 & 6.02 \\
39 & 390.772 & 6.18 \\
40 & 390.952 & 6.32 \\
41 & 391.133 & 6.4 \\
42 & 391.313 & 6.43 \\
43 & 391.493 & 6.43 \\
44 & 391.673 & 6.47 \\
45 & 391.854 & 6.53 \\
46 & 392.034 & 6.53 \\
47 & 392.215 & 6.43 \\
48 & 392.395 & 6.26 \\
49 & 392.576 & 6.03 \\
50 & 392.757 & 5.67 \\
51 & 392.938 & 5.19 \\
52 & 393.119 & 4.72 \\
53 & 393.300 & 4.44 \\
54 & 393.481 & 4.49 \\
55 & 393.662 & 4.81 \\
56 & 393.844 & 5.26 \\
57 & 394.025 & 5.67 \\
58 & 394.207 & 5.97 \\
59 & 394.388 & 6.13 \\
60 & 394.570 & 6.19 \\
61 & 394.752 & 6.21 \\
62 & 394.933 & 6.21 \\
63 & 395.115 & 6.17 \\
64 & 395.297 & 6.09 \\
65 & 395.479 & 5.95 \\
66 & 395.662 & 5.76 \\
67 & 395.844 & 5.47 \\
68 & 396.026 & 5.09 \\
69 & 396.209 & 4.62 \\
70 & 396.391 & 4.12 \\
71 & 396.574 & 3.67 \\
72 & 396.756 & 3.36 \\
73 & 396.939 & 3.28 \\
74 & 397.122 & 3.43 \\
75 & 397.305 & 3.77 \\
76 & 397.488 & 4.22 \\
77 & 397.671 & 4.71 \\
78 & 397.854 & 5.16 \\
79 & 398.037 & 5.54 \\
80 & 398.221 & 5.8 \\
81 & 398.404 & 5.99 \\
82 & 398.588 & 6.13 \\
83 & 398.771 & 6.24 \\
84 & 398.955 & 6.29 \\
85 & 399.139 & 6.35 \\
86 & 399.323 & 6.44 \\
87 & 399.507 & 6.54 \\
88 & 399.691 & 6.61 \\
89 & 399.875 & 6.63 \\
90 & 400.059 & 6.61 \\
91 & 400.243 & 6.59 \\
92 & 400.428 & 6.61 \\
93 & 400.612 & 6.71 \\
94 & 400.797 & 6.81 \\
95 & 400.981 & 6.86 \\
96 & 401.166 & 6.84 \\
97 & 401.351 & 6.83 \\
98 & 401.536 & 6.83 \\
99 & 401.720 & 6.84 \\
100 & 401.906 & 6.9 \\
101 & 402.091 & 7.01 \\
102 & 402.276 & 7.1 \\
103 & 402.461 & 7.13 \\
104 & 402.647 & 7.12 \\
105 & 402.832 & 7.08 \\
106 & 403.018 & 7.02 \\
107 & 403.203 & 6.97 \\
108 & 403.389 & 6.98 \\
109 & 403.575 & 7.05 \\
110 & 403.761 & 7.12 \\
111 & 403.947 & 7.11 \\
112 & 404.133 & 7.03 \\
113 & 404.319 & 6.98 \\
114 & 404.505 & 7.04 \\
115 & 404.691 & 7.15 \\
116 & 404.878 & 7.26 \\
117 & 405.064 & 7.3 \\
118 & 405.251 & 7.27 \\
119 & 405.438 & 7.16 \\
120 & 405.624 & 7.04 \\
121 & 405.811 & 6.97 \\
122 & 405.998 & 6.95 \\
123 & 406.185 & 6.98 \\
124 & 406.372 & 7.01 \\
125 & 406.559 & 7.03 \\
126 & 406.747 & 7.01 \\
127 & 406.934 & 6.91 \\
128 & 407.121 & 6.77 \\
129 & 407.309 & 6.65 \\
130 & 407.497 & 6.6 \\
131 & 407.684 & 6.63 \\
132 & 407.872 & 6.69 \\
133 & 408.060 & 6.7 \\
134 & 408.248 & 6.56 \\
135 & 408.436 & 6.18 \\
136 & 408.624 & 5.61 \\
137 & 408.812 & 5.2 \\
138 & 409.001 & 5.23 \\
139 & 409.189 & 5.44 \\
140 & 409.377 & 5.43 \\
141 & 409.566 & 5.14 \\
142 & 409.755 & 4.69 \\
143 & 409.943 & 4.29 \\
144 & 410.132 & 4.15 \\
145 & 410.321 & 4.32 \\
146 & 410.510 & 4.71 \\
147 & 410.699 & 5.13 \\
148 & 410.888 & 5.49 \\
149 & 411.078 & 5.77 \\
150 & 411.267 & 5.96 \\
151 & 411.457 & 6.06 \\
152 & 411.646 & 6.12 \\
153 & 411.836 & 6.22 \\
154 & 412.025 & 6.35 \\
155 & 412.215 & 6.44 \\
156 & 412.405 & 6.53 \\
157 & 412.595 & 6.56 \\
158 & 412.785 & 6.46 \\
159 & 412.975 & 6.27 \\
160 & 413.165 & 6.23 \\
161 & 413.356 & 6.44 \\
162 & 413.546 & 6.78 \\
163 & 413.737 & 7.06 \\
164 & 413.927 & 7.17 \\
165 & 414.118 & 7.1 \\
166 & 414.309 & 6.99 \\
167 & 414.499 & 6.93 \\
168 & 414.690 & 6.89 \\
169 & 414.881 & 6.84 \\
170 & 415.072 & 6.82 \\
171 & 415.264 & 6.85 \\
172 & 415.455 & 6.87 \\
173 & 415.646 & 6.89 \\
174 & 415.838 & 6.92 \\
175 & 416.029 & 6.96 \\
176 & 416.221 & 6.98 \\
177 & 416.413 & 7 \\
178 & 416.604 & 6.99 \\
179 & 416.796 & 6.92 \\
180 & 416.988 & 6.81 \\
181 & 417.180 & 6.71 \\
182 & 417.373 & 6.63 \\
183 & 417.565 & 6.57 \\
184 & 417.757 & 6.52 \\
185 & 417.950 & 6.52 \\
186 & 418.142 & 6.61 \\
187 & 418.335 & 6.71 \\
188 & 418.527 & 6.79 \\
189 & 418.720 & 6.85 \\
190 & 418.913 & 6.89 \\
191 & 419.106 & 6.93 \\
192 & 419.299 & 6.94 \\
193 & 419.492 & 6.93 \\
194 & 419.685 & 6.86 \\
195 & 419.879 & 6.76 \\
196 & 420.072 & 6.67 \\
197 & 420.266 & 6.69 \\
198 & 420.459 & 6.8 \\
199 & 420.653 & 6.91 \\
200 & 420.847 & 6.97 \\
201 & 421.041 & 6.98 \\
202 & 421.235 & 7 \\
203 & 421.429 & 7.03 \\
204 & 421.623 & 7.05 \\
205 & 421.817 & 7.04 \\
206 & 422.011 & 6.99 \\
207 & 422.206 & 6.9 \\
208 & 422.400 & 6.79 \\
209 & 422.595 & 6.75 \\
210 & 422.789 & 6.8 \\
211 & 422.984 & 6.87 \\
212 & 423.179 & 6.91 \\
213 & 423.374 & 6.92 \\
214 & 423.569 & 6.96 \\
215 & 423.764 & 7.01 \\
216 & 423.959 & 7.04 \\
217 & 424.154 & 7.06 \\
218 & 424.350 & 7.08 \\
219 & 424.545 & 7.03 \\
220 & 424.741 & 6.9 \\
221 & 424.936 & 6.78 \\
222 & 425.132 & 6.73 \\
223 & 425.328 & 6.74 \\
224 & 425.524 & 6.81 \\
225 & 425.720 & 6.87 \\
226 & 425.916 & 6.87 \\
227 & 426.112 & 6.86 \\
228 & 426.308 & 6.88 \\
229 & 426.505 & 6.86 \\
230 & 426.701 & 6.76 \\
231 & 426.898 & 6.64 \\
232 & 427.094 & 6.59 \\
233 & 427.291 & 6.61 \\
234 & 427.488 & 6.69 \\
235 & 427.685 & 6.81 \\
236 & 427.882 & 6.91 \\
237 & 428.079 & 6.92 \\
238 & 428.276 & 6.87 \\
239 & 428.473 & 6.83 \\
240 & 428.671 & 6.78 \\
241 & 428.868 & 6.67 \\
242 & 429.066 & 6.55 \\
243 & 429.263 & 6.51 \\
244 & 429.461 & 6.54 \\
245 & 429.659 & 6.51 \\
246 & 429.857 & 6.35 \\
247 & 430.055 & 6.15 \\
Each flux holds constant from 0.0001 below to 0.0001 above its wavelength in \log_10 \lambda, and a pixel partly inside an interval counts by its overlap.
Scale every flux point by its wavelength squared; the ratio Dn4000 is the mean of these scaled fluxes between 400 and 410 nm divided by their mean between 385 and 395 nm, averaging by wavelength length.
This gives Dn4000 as 1.30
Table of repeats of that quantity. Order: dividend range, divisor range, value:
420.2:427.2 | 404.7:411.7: 1.21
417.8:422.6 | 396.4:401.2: 1.35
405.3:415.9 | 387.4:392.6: 1.30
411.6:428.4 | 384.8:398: 1.47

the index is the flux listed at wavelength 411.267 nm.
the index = 5.96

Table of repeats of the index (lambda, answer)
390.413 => 5.84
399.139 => 6.35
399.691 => 6.61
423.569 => 6.96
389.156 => 4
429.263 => 6.51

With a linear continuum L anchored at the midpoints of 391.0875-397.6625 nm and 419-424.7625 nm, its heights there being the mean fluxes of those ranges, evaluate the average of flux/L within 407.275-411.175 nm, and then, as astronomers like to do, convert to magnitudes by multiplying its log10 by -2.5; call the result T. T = 0.12 mag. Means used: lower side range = 5.36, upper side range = 6.92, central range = 5.53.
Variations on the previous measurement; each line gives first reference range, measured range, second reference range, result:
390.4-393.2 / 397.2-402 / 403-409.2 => 0.05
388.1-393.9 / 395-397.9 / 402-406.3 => 0.27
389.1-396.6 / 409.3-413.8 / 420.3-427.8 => 0.11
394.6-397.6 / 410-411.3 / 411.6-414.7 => 0.26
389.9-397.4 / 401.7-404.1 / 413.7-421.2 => -0.17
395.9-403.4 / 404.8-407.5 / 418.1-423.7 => -0.13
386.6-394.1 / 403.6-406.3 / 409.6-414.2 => -0.23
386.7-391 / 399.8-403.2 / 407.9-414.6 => -0.23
